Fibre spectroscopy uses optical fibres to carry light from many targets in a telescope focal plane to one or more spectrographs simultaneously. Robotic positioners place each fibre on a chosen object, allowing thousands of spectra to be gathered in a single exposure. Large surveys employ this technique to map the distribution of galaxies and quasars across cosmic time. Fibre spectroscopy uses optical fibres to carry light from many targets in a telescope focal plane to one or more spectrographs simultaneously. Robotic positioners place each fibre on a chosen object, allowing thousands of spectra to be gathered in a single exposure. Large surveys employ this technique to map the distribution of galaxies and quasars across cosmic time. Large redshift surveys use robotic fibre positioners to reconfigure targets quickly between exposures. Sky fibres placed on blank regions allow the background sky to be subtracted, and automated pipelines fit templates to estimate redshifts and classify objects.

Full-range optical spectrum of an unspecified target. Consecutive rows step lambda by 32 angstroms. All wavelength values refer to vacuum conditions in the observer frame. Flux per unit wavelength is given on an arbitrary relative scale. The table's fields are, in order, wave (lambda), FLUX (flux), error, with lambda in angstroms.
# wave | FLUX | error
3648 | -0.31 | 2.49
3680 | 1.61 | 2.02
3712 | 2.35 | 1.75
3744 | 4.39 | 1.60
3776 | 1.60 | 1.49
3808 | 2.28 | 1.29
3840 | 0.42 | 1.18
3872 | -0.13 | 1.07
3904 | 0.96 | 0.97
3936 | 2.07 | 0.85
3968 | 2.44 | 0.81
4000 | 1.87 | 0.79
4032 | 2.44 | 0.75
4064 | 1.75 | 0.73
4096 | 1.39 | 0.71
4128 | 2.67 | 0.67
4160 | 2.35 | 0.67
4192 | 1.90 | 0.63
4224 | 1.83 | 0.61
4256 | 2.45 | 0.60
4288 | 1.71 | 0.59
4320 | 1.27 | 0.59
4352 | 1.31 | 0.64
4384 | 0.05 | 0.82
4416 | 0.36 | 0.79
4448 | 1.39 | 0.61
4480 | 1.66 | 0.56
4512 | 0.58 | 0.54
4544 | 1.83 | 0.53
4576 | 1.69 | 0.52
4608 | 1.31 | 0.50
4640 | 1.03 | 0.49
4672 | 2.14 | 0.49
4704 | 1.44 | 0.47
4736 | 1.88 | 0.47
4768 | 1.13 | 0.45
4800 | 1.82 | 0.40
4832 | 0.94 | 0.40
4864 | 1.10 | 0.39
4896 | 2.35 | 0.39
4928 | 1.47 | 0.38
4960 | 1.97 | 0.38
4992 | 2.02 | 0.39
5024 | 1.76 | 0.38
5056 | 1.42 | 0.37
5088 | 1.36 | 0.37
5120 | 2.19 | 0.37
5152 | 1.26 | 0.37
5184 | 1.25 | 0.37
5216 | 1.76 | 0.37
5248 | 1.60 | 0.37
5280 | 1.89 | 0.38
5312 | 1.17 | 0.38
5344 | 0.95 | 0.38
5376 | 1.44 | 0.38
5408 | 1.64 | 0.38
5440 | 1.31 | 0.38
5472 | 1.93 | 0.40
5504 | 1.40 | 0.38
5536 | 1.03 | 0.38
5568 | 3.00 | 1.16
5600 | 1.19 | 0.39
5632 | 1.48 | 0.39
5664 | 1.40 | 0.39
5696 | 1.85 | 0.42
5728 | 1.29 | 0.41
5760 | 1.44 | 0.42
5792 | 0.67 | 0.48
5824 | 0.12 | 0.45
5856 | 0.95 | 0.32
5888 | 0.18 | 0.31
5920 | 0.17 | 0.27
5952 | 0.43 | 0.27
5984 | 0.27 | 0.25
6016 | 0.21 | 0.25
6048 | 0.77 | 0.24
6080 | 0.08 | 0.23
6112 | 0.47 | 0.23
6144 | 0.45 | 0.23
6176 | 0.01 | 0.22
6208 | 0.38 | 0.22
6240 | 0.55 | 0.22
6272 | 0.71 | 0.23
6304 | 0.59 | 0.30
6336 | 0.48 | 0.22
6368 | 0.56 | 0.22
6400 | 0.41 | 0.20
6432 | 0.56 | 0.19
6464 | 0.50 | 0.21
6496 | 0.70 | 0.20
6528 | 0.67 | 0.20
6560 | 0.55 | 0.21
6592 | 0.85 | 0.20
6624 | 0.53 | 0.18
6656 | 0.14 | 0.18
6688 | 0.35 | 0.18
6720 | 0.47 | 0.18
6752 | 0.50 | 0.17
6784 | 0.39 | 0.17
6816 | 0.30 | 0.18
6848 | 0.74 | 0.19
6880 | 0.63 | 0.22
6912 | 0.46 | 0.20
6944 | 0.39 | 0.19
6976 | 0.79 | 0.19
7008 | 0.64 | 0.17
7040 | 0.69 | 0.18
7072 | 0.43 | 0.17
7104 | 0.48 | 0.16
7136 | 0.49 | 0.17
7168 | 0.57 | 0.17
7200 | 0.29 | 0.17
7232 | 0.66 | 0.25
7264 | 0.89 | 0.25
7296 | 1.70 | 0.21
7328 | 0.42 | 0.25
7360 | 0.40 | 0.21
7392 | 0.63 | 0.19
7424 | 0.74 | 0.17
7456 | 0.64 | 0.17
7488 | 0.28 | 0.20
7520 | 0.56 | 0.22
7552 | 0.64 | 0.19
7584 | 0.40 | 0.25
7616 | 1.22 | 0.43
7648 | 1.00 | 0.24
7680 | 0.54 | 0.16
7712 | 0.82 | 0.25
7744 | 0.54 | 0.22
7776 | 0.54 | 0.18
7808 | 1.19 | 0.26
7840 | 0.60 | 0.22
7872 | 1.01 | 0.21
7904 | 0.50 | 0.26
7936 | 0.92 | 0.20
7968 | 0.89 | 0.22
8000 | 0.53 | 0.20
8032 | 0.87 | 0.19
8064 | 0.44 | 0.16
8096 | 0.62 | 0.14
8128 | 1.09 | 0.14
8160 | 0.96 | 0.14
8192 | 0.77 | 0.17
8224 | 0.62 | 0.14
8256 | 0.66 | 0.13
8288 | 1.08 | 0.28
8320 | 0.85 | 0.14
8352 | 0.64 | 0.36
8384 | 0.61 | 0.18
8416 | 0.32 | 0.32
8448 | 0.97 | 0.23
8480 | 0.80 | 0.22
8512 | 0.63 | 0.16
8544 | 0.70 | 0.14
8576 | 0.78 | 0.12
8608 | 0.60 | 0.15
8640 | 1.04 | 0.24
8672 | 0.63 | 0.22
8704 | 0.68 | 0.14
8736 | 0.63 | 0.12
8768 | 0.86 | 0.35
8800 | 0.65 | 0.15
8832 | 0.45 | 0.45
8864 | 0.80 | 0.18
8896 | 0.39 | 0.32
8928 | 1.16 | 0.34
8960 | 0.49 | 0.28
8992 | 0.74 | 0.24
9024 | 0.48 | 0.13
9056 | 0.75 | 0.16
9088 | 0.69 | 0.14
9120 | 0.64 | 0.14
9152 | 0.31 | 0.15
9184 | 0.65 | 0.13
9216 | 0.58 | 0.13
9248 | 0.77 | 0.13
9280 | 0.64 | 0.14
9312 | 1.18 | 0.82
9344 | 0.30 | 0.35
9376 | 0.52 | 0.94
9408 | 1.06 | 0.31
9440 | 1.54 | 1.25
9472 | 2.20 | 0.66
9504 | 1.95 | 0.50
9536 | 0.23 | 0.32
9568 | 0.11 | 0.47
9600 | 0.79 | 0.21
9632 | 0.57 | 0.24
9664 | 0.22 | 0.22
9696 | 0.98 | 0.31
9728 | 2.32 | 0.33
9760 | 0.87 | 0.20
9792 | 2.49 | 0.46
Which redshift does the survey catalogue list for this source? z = 0.953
